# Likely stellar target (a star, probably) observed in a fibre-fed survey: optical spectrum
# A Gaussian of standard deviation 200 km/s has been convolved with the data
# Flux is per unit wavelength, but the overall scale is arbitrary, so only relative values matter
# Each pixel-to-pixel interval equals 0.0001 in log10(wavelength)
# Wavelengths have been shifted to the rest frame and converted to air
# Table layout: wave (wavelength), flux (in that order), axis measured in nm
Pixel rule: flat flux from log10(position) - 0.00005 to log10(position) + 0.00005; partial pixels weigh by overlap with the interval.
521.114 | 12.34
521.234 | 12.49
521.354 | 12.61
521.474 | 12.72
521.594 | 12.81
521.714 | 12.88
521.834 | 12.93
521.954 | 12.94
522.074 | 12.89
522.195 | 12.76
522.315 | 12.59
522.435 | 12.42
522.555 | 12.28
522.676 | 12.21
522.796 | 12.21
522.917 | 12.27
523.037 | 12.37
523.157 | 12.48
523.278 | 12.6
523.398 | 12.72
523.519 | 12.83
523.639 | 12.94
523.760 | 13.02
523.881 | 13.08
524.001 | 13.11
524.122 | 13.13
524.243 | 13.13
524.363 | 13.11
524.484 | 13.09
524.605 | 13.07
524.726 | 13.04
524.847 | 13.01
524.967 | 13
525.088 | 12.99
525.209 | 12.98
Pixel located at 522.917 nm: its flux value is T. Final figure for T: 12.27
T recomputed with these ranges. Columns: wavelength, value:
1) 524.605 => 13.07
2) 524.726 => 13.04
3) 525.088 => 12.99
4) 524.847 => 13.01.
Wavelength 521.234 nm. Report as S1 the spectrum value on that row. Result 12.49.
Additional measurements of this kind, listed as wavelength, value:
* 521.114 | 12.34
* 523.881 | 13.08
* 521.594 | 12.81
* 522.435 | 12.42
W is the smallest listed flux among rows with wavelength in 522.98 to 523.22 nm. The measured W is 12.37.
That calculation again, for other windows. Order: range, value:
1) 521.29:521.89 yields 12.61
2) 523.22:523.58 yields 12.6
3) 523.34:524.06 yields 12.72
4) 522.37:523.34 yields 12.21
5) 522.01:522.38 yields 12.59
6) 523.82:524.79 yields 13.04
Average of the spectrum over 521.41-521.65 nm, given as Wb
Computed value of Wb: 12.8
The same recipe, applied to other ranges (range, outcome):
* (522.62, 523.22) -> 12.3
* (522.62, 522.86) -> 12.2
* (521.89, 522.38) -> 12.8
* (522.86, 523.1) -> 12.4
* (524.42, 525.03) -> 13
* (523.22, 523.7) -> 12.8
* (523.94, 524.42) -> 13.1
